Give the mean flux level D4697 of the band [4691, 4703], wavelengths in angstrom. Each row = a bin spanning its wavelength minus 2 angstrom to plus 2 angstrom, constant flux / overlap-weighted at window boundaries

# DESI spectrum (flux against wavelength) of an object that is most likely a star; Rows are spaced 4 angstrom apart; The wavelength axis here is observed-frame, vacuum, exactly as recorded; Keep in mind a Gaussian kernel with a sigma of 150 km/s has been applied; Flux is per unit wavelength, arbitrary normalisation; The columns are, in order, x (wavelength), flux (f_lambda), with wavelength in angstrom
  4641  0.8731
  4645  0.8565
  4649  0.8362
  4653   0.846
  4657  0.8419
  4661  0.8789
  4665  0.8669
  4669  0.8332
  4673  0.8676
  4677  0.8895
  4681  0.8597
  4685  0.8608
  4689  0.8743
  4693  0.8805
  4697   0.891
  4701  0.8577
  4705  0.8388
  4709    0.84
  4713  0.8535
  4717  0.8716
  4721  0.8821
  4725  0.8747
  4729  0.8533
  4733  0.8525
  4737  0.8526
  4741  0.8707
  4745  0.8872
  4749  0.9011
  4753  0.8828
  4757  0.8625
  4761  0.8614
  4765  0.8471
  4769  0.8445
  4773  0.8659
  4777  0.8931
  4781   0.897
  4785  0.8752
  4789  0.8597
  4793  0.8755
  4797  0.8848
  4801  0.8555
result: 0.876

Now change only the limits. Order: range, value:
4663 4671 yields 0.85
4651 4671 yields 0.853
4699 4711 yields 0.845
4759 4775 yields 0.855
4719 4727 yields 0.878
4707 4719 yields 0.855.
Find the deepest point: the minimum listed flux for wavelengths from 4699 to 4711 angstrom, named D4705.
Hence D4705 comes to 0.8388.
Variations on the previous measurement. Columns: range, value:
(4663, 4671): 0.8332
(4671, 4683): 0.8597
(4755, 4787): 0.8445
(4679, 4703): 0.8577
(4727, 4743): 0.8525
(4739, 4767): 0.8471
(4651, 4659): 0.8419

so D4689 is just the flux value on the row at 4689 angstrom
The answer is 0.8743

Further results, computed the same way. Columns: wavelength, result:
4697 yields 0.891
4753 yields 0.8828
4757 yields 0.8625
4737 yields 0.8526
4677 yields 0.8895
